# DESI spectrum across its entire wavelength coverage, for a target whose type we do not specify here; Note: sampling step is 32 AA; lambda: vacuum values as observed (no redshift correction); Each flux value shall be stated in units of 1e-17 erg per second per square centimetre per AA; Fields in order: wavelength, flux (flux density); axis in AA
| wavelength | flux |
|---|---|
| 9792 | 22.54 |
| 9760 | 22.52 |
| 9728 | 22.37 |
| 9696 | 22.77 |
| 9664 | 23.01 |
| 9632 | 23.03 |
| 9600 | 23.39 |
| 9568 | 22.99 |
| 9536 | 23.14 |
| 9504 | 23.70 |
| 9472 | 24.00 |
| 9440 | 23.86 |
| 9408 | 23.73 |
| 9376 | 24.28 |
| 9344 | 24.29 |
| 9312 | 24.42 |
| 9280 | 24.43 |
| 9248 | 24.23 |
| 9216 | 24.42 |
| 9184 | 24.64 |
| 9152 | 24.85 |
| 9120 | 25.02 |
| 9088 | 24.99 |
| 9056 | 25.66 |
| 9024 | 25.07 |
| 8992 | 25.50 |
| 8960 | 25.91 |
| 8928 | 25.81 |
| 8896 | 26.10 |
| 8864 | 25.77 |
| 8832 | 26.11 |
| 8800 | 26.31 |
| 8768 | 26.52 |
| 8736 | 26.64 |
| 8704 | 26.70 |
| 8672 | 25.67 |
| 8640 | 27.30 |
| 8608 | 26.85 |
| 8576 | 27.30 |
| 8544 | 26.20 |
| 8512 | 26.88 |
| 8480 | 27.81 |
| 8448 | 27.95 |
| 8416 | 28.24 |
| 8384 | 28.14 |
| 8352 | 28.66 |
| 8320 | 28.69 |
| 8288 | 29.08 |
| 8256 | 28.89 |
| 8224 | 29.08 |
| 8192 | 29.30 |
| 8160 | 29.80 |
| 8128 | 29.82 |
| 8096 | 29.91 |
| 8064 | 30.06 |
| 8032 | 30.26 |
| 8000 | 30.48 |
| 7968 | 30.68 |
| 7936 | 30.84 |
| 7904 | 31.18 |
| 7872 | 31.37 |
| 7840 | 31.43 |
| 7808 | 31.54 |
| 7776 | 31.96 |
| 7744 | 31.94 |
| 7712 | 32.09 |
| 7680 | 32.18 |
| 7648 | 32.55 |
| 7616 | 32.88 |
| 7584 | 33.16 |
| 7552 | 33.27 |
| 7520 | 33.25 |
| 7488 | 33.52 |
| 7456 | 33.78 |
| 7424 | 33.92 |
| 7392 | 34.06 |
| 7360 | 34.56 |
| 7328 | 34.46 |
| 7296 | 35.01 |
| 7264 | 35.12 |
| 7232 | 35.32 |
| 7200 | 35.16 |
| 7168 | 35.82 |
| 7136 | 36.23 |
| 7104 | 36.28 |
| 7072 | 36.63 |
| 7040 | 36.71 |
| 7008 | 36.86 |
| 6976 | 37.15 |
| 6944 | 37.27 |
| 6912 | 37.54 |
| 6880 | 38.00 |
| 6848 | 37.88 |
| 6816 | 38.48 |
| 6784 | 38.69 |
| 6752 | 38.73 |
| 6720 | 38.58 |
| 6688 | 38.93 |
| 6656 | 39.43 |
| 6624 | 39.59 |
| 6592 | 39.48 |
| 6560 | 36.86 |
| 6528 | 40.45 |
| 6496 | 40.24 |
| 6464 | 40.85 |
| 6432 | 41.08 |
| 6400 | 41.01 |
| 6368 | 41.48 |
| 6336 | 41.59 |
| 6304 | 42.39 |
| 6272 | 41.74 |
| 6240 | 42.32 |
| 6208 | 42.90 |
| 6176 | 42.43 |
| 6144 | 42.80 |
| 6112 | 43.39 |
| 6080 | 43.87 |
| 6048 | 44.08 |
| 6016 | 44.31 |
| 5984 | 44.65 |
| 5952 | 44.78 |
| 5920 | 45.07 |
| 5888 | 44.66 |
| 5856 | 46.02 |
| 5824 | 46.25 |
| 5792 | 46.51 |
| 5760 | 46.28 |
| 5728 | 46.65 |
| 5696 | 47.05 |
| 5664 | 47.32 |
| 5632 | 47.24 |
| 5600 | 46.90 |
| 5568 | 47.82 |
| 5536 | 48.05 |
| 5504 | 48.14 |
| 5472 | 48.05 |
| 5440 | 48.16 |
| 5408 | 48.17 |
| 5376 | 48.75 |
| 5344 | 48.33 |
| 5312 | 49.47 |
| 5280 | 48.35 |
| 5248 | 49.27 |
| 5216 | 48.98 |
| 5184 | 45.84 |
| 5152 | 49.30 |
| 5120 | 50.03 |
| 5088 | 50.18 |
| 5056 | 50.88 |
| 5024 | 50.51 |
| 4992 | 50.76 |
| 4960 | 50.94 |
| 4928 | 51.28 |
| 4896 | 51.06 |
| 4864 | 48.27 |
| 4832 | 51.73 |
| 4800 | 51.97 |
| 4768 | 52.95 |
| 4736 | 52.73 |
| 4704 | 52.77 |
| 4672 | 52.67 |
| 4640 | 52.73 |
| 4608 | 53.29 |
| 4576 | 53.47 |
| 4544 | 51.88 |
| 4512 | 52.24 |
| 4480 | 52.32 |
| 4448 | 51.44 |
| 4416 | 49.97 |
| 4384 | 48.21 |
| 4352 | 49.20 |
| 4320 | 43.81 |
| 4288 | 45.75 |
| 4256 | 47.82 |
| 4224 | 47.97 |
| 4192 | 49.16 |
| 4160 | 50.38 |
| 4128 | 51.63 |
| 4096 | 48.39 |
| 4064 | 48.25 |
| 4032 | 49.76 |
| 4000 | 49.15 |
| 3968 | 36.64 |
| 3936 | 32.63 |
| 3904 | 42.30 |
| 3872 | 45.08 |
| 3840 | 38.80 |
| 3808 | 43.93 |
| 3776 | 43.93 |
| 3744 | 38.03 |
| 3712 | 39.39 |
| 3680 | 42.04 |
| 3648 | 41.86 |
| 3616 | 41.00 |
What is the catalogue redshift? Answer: 0.001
